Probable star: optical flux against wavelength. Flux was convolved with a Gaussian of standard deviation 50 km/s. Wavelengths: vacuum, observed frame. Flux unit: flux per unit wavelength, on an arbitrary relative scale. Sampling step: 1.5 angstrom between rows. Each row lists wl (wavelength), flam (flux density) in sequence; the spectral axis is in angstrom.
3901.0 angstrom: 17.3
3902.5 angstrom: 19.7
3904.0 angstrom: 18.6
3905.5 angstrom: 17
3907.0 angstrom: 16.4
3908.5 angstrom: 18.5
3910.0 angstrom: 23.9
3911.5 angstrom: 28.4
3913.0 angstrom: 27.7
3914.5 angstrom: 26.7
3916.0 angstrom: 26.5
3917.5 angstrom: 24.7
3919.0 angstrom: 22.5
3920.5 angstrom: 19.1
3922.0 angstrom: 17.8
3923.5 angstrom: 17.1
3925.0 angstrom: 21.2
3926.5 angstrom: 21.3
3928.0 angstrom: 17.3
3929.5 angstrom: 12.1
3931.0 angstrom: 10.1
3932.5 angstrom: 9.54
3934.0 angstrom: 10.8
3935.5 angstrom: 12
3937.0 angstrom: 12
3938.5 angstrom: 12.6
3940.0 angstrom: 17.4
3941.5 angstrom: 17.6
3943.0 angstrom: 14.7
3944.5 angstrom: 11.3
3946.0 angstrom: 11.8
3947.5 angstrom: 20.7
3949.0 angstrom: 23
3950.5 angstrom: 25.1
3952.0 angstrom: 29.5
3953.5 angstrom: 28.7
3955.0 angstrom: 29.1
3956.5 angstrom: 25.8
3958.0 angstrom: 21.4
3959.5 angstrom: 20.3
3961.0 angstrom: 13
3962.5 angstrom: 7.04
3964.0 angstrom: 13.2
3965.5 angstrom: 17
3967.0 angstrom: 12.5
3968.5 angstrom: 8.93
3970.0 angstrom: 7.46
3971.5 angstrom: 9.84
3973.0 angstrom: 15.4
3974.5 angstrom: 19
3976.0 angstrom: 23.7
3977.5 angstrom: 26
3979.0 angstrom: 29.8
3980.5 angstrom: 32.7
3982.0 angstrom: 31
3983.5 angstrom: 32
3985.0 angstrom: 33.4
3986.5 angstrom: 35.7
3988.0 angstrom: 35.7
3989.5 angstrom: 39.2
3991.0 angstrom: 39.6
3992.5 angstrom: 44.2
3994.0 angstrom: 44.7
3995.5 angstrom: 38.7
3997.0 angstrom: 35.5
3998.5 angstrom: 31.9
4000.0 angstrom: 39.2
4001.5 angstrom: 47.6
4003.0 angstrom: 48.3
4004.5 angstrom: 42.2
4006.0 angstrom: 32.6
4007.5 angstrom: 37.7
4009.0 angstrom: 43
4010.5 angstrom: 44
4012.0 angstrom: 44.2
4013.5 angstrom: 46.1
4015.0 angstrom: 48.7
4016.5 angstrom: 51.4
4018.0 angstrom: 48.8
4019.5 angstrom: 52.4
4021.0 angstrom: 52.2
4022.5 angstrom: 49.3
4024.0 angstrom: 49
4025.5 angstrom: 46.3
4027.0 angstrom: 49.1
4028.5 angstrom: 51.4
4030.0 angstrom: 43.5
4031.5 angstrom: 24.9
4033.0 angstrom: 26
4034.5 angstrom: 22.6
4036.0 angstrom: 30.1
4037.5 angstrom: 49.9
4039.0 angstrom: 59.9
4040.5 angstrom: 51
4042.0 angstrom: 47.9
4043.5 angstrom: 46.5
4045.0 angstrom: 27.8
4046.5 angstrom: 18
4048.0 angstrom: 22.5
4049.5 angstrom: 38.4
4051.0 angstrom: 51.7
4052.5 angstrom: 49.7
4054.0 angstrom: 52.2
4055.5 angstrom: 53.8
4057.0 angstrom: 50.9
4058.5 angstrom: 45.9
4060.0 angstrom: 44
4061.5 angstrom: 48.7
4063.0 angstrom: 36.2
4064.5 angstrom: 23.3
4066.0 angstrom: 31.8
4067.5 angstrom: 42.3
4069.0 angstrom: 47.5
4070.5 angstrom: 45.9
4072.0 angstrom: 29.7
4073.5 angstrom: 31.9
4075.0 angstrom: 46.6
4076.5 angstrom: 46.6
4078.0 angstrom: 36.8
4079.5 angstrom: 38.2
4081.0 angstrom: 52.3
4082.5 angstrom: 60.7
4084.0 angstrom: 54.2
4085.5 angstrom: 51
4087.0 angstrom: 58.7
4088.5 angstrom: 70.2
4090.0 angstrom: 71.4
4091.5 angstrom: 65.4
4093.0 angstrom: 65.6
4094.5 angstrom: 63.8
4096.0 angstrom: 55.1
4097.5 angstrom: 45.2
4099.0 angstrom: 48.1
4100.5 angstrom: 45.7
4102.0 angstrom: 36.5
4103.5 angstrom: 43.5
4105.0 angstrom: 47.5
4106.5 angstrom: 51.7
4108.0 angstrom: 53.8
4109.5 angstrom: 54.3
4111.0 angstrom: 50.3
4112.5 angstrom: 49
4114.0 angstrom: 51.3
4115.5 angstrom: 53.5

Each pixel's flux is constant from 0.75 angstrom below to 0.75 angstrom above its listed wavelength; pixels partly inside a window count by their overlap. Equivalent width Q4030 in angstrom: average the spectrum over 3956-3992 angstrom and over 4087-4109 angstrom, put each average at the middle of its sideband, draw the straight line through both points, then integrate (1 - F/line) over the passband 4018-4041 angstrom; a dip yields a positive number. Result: -4.3 angstrom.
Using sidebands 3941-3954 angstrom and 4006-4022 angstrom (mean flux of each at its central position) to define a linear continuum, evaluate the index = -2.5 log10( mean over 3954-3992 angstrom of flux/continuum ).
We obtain 0.30 mag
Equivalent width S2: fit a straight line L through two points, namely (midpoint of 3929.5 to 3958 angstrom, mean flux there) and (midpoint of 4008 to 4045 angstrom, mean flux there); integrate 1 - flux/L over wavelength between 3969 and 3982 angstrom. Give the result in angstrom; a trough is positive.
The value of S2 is 3.5 angstrom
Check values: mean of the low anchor 17.8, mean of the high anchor 44.5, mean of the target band 20.9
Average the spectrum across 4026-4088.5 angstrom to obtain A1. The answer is 42.8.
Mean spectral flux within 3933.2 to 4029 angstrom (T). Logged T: 30.3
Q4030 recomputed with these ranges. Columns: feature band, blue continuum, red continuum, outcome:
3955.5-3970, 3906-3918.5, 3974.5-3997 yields 7.3 angstrom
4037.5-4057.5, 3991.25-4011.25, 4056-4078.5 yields -1.6 angstrom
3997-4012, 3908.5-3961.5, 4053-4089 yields -3.5 angstrom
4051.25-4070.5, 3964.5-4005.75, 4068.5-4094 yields 1.1 angstrom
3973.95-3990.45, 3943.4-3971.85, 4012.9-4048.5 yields -3.0 angstrom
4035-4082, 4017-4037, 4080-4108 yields 5.9 angstrom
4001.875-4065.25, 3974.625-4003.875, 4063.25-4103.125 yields -2.0 angstrom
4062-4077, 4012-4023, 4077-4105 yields 4.0 angstrom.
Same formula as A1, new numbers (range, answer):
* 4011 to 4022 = 49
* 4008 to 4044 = 44.9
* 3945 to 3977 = 18.2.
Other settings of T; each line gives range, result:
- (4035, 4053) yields 40.7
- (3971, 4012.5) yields 35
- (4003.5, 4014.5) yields 41.7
